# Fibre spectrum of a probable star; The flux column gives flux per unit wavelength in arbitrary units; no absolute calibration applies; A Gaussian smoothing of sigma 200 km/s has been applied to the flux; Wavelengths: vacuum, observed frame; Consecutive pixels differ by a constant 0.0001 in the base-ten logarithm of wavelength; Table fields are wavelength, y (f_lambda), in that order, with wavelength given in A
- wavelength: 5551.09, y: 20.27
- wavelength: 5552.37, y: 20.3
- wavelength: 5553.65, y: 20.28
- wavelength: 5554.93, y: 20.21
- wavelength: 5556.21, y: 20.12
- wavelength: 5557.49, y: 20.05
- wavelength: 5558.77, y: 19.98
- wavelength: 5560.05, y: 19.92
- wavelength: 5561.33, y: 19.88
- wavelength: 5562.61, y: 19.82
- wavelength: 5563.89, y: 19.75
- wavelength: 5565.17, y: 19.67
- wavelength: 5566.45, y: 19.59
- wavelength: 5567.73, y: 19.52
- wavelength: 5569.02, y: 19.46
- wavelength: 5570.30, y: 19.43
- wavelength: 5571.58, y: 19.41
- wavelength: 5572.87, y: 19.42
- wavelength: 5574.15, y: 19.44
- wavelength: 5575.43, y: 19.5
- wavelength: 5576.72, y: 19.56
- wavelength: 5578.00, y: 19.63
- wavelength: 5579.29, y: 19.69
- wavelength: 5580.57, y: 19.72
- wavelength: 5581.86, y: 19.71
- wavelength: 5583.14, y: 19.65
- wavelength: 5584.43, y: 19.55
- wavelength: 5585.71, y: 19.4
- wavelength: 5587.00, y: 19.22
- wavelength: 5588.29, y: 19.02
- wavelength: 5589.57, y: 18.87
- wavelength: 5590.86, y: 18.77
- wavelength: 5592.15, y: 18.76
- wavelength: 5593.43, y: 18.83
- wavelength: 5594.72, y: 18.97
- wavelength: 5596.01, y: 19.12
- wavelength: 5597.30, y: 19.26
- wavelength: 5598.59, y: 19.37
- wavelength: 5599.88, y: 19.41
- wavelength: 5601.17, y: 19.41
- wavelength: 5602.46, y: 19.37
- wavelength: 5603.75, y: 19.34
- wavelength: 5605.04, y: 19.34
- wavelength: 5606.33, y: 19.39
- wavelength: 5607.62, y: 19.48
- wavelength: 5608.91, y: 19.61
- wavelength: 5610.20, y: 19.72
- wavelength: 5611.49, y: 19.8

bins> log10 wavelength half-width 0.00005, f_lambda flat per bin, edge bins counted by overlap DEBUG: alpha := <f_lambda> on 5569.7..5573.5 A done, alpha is 19.4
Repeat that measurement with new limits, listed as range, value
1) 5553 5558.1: 20.2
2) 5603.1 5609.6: 19.5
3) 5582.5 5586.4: 19.5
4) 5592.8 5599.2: 19.1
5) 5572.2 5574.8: 19.4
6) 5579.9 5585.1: 19.7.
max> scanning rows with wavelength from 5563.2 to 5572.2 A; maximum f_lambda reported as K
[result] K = 19.75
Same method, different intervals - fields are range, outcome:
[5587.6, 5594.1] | 19.02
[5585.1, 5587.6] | 19.4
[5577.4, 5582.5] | 19.72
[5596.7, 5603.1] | 19.41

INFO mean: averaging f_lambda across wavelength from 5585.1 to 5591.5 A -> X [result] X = 19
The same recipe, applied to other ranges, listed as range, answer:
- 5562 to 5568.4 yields 19.7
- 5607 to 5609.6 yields 19.6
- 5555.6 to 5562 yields 20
